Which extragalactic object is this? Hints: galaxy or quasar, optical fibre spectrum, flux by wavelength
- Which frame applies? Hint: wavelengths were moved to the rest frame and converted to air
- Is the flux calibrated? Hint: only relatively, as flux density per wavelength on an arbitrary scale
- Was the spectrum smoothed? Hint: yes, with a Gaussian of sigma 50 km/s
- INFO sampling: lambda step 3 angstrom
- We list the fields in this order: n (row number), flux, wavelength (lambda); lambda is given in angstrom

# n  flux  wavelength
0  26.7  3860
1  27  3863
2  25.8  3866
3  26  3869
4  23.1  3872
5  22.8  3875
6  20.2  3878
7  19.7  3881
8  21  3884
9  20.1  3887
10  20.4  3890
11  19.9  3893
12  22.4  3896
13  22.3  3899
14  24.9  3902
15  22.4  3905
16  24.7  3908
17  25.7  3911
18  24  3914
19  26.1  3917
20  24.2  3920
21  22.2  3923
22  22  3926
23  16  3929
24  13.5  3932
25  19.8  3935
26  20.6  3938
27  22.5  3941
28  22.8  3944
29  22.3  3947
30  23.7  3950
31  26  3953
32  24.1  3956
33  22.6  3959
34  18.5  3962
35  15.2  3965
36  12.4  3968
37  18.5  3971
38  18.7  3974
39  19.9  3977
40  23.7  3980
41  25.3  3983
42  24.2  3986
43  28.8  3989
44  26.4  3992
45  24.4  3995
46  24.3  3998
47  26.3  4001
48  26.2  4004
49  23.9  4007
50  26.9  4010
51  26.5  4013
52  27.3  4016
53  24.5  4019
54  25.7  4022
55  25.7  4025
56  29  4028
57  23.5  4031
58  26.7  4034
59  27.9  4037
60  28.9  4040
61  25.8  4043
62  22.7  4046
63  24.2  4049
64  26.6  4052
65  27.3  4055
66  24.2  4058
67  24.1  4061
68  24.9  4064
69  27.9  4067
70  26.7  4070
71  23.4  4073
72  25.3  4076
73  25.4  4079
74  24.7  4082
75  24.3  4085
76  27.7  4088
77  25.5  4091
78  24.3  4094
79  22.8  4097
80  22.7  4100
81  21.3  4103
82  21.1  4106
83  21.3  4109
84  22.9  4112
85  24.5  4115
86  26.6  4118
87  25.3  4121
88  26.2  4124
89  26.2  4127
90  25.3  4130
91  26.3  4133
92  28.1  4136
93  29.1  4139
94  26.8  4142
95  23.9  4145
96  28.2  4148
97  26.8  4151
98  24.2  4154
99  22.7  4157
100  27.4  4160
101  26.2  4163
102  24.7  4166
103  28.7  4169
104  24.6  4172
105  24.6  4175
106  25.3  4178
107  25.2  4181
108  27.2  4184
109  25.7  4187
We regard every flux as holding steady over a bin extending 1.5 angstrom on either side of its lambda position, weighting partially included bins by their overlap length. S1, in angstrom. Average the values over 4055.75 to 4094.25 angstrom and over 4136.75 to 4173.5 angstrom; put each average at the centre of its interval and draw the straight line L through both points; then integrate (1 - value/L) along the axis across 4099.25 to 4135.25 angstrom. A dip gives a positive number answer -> 2.12 angstrom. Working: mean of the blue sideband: 25.3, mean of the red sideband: 26.1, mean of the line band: 24.3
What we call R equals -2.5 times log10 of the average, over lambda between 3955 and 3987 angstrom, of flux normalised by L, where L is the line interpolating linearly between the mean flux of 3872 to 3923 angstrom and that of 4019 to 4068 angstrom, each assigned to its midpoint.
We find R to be 0.20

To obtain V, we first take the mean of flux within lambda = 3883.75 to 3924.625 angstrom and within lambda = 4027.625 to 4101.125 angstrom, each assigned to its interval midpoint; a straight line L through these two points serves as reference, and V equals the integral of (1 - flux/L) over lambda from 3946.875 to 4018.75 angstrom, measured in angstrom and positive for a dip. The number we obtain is 2.9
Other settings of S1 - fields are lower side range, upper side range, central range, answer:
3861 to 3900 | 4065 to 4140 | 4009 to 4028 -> -1.8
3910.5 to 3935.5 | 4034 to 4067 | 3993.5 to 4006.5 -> -0.6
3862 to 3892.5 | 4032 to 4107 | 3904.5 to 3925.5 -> -1.1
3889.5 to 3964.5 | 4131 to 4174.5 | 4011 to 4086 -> -4.5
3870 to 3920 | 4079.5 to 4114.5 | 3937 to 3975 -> 3.7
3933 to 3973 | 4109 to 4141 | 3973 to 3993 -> -2.2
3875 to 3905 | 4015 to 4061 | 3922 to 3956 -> 2.6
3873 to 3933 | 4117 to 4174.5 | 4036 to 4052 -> -1.0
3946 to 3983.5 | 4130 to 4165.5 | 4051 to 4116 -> -0.6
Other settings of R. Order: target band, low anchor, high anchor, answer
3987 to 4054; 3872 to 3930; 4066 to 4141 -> -0.09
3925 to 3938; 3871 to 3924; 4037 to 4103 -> 0.27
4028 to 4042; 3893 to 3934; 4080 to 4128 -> -0.15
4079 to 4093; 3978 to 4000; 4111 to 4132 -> -0.01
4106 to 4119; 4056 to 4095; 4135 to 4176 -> 0.10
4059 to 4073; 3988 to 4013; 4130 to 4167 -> 0.02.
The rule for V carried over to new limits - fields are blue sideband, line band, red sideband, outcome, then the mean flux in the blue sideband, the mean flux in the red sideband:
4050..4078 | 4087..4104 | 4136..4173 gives 1.16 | 25.6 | 26.2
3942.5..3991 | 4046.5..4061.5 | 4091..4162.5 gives -1.08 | 21.7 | 25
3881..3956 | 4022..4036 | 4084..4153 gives -1.47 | 22.1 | 25.1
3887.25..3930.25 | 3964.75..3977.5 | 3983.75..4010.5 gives 4.07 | 22.6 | 25.7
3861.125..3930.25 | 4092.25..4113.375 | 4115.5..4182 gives 2.52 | 22.8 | 26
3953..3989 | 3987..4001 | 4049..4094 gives -2.57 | 20.9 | 25.5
